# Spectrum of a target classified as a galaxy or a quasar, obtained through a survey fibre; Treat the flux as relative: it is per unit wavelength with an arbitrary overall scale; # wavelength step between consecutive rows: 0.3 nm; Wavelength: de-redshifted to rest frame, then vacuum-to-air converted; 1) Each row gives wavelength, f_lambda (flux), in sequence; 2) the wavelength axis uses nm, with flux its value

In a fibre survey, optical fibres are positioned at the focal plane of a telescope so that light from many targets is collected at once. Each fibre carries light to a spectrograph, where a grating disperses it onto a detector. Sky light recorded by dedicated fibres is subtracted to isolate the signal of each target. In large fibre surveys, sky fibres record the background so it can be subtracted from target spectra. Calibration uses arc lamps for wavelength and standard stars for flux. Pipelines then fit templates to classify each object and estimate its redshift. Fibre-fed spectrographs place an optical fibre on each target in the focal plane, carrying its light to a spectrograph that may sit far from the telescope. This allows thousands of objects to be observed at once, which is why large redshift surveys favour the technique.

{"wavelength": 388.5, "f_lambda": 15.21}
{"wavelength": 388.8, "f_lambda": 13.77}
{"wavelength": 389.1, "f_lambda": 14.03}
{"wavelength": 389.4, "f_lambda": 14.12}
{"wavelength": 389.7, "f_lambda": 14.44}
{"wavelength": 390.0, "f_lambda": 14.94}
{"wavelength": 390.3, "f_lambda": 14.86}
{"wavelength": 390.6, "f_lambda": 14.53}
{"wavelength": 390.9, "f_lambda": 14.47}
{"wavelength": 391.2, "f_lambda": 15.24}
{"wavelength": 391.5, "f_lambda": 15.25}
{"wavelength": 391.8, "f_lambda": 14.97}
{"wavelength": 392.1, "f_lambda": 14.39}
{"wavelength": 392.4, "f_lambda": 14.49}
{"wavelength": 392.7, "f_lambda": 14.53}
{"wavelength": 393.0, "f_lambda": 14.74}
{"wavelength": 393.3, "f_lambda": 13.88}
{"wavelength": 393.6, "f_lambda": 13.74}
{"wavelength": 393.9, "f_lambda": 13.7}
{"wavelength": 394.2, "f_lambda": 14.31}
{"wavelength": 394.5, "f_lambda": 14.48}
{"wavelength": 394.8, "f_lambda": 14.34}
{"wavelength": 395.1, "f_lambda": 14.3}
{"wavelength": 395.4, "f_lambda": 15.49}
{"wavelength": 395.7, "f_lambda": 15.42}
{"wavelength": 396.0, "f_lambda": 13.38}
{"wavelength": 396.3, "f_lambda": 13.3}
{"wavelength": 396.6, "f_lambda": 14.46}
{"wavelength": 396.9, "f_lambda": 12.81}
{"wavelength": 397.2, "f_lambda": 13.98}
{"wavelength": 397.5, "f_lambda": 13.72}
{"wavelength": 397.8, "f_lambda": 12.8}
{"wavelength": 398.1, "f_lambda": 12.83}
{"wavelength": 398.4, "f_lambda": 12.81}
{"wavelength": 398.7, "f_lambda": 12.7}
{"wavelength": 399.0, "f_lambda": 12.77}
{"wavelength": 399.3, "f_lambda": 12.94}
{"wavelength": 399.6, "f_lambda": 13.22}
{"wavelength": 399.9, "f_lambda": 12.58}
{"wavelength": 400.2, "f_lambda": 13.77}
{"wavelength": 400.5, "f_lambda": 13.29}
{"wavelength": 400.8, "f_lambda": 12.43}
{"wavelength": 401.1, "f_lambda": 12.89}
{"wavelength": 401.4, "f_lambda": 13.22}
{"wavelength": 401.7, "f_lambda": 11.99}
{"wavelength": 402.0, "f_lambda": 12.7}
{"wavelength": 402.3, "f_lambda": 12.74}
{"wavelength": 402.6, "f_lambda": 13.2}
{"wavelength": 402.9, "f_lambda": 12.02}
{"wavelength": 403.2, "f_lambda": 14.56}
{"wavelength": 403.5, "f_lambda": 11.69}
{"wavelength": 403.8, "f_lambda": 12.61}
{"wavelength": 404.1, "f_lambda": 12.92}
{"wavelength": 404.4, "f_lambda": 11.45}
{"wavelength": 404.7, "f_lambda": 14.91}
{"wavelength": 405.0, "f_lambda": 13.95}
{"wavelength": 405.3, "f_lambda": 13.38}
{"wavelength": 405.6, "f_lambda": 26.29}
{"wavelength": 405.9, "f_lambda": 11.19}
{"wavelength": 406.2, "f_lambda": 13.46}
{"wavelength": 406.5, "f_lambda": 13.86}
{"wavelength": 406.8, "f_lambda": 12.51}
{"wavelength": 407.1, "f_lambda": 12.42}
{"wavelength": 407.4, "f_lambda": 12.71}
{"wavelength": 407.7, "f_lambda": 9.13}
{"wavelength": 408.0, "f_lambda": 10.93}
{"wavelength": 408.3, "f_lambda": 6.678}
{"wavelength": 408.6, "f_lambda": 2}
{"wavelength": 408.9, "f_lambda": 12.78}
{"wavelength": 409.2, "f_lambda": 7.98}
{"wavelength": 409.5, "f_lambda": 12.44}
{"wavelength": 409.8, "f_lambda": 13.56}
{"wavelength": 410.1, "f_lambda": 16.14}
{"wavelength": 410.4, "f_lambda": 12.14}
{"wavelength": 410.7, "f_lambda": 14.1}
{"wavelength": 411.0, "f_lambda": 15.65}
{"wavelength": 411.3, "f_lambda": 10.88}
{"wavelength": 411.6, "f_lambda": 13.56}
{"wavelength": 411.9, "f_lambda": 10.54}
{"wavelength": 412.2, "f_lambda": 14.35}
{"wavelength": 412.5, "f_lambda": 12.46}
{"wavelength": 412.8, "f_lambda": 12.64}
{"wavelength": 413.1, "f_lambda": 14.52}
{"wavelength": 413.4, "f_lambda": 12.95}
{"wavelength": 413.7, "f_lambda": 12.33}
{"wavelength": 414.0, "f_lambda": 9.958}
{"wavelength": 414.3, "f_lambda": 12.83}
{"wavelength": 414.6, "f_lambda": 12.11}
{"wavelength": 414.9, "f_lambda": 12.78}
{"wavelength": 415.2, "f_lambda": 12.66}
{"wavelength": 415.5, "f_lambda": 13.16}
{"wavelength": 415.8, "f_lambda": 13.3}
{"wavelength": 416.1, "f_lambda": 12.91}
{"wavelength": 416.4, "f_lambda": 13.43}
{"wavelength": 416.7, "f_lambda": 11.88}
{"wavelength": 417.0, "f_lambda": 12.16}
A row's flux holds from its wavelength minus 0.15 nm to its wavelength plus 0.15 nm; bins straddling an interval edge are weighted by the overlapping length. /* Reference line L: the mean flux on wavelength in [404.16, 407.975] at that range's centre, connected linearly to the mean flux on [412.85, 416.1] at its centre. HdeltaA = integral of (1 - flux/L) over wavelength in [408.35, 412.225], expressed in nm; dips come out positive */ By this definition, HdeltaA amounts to 0.40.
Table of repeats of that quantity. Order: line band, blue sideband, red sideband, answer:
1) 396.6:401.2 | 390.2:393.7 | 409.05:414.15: 0.281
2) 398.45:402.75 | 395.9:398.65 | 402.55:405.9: 0.262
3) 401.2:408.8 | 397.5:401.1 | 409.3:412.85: 0.314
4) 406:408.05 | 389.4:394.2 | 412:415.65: 0.168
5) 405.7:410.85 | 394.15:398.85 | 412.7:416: 0.590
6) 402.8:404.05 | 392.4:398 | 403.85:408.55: 0.035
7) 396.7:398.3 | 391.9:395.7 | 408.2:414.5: 0.075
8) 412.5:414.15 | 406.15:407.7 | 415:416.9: 0.040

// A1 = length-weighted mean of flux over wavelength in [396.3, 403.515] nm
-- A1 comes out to 13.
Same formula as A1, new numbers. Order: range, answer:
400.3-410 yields 12.5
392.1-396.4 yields 14.3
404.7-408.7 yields 12.4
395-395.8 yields 15.1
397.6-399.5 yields 12.8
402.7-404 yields 12.7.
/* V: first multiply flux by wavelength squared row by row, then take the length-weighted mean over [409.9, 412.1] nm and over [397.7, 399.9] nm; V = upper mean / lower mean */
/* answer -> 1.10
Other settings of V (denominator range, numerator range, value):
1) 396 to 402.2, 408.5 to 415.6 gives 1.01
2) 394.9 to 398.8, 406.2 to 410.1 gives 0.84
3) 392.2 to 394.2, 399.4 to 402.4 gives 0.94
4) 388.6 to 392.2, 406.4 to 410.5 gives 0.83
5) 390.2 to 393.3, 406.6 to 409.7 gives 0.74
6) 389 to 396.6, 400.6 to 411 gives 0.93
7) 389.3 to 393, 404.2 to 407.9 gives 1.01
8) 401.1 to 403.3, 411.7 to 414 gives 1.04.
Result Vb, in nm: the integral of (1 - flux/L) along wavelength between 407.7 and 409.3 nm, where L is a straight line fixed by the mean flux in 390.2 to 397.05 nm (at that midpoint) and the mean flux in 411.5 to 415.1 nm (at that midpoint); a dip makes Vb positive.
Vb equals 0.60 nm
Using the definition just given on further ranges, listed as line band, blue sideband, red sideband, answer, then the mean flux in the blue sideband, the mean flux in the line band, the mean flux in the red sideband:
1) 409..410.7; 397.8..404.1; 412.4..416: 0.01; 12.8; 12.6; 12.6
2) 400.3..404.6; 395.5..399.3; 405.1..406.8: 0.53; 13.4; 12.7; 15.3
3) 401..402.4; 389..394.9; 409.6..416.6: 0.11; 14.5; 12.7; 13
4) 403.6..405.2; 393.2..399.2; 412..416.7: 0.02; 13.8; 13.1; 12.8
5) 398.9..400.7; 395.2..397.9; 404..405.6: 0.14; 14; 13.1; 14.6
